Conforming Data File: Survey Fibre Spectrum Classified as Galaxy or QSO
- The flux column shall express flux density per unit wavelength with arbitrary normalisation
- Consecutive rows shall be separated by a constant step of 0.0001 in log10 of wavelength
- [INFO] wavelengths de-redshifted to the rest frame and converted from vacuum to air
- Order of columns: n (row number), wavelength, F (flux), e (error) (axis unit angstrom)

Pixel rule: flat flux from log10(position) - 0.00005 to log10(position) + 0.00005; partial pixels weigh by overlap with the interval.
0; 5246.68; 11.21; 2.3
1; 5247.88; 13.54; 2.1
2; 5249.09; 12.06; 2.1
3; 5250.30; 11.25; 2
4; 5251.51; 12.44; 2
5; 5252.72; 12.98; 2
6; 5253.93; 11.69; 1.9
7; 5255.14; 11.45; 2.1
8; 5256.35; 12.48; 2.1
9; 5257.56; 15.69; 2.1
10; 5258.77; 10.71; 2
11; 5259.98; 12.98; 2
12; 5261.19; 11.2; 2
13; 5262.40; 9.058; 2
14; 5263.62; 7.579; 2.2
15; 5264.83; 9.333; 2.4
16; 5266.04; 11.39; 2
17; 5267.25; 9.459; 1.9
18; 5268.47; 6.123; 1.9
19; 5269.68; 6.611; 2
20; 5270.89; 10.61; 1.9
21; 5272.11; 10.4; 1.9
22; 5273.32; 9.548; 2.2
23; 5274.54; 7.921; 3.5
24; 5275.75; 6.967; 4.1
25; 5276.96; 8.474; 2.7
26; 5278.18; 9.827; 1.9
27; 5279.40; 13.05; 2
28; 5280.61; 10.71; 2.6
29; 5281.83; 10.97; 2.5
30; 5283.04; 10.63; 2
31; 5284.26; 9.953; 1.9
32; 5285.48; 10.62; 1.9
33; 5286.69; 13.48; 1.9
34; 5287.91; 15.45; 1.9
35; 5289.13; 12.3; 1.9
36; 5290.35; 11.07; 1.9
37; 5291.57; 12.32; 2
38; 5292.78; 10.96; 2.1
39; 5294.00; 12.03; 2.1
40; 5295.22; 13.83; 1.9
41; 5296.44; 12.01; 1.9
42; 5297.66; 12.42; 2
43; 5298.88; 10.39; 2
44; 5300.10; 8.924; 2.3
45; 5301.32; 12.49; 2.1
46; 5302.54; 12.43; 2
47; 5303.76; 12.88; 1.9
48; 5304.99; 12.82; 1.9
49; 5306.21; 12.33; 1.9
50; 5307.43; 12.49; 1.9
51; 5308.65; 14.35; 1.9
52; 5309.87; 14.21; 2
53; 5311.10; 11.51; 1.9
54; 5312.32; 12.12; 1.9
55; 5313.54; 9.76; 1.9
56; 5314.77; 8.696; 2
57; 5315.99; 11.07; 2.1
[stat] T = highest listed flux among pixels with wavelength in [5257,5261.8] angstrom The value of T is 15.69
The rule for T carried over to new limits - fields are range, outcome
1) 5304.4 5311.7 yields 14.35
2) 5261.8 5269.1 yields 11.39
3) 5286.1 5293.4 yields 15.45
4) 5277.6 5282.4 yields 13.05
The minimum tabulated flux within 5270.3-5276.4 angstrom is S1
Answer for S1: 6.967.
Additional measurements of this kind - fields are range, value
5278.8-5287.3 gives 9.953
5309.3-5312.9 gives 11.51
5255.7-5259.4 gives 10.71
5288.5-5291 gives 11.07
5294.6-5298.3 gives 12.01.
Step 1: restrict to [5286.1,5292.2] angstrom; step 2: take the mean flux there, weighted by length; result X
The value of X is 12.9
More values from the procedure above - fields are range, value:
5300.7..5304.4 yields 12.6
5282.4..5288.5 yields 12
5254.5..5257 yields 12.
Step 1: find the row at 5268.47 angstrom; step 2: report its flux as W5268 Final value 6.123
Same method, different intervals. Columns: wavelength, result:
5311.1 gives 11.51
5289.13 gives 12.3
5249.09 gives 12.06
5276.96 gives 8.474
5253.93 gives 11.69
